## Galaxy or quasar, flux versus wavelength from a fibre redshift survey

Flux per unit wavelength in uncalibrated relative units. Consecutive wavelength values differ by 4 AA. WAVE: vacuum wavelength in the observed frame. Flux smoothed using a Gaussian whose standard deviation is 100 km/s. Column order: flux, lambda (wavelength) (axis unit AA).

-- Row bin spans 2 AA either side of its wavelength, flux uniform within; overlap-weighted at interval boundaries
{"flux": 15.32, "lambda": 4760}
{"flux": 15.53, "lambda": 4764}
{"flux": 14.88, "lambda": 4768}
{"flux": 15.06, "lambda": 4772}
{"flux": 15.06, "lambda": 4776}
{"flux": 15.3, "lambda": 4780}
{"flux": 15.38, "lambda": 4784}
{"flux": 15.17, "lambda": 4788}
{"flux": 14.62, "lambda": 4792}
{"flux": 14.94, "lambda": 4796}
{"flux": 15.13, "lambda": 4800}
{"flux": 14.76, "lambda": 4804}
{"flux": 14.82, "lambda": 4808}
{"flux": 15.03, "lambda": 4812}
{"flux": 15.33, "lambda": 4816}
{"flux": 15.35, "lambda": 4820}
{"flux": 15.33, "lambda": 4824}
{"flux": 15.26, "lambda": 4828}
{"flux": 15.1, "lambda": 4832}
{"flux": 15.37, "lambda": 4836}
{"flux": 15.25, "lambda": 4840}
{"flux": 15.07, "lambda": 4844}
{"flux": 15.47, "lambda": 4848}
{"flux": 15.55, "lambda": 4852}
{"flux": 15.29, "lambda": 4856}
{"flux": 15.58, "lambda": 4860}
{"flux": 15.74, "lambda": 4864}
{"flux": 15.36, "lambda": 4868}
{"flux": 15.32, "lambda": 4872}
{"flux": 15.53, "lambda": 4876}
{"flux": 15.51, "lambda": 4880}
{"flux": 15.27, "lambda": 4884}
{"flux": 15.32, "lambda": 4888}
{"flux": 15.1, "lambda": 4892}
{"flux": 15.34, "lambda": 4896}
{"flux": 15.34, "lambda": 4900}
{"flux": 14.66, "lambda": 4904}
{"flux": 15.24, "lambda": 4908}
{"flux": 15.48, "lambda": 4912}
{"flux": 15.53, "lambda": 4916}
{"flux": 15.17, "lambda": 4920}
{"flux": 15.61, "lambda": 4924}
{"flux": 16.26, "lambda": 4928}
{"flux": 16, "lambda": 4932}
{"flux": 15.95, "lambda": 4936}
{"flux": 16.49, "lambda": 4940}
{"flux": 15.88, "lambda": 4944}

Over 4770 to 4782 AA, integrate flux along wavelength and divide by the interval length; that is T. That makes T 15.1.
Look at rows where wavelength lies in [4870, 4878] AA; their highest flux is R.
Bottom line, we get 15.53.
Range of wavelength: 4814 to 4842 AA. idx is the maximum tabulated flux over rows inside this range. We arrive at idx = 15.37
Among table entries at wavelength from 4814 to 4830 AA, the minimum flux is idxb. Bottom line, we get 15.26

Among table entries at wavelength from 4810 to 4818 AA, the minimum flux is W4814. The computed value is 15.03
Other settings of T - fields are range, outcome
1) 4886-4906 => 15.2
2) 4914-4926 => 15.4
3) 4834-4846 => 15.2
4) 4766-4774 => 15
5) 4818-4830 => 15.3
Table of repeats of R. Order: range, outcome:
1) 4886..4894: 15.32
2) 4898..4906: 15.34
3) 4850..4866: 15.74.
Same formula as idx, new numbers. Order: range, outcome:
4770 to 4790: 15.38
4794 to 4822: 15.35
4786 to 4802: 15.17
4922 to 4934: 16.26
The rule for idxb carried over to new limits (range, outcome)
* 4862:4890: 15.27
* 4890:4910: 14.66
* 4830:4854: 15.07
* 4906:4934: 15.17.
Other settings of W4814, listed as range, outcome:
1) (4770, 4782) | 15.06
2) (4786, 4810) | 14.62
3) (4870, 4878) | 15.32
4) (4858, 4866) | 15.58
